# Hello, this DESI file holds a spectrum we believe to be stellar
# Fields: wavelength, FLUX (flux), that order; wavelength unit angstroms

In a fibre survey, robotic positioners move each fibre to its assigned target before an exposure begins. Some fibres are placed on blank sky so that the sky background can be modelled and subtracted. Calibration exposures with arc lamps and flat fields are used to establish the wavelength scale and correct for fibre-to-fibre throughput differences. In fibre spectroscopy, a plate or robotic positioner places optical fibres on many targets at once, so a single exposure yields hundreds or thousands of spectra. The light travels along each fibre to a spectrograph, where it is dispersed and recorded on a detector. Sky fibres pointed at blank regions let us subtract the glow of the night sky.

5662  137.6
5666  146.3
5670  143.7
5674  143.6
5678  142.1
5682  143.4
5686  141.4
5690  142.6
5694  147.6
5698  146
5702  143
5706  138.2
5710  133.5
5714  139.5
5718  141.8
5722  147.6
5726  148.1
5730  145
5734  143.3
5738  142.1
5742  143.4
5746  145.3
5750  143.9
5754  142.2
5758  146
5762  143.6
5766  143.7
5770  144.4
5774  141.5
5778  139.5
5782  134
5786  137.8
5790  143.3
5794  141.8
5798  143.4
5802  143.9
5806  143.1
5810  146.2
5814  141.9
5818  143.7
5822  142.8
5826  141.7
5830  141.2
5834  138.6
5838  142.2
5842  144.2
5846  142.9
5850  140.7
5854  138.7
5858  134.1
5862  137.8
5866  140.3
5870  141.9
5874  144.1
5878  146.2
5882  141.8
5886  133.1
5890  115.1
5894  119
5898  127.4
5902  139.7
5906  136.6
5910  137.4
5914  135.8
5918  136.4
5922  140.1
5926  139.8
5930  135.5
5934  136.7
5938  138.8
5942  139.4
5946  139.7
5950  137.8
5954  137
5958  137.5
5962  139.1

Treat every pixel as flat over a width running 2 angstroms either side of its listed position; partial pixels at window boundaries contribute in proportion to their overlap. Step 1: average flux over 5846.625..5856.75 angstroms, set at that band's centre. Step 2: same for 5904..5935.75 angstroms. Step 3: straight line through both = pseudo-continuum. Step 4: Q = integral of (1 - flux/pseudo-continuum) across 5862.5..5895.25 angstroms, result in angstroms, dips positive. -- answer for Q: 0.7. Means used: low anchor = 140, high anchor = 137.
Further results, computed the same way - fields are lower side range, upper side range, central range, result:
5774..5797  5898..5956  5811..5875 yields -1.1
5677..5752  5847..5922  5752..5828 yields -1.3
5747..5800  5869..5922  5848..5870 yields -0.2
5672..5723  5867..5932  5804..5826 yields -0.8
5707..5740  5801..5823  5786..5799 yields 0.1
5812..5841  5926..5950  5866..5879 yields -0.3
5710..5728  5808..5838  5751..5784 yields 0.2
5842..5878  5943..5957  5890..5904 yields 1.3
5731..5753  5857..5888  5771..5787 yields 0.4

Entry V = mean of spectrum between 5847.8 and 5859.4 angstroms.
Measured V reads 138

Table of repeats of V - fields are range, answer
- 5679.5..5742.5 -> 143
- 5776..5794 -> 139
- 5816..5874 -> 141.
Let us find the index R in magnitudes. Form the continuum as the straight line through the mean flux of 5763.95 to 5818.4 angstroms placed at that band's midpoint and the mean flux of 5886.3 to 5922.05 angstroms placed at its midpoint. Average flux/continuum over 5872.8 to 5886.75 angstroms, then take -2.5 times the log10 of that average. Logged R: -0.06 mag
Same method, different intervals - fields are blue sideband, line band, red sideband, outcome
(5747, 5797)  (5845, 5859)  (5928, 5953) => 0.01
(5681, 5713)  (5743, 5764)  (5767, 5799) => -0.02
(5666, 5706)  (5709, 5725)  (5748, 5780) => 0.01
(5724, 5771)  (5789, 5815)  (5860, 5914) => -0.02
